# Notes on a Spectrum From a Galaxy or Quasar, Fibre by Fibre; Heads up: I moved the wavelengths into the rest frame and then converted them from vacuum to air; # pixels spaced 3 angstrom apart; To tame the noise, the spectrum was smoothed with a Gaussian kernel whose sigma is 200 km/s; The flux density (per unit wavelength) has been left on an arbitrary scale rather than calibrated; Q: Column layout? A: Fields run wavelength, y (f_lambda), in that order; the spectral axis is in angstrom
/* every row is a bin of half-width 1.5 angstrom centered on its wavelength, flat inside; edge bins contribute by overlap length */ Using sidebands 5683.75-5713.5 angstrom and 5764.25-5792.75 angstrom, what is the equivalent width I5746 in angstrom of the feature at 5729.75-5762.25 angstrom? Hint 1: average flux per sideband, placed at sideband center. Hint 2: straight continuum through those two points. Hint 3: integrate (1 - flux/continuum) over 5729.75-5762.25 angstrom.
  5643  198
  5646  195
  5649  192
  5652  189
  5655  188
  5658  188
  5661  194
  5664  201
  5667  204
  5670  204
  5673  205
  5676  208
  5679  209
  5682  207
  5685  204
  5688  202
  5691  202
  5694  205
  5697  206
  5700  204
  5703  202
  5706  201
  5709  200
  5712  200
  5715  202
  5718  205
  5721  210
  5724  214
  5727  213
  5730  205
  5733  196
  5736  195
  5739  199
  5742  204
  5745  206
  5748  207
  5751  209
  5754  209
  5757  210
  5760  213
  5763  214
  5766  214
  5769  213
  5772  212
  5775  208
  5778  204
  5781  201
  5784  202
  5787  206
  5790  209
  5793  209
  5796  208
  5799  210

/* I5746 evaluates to 0.10 angstrom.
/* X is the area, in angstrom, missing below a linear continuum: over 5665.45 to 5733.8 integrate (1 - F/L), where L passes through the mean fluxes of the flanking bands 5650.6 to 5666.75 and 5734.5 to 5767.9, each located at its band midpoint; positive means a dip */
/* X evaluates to -1.9 angstrom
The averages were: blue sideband 193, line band 205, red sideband 207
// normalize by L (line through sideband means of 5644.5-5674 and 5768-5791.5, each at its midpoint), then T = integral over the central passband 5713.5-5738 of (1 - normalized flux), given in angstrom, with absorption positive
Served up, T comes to -0.4 angstrom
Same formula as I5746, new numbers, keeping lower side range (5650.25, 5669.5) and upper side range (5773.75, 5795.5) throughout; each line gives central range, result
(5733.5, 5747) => 0.1 angstrom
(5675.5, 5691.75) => -0.7 angstrom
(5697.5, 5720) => -0.4 angstrom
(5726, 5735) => -0.1 angstrom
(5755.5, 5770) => -0.6 angstrom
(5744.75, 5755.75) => -0.3 angstrom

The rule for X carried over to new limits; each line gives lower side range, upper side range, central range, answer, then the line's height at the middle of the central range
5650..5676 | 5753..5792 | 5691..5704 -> -0.21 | 201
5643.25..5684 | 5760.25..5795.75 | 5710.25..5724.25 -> -0.14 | 203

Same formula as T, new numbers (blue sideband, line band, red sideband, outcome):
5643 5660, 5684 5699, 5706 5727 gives -0.3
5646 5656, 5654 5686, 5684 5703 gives -0.8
